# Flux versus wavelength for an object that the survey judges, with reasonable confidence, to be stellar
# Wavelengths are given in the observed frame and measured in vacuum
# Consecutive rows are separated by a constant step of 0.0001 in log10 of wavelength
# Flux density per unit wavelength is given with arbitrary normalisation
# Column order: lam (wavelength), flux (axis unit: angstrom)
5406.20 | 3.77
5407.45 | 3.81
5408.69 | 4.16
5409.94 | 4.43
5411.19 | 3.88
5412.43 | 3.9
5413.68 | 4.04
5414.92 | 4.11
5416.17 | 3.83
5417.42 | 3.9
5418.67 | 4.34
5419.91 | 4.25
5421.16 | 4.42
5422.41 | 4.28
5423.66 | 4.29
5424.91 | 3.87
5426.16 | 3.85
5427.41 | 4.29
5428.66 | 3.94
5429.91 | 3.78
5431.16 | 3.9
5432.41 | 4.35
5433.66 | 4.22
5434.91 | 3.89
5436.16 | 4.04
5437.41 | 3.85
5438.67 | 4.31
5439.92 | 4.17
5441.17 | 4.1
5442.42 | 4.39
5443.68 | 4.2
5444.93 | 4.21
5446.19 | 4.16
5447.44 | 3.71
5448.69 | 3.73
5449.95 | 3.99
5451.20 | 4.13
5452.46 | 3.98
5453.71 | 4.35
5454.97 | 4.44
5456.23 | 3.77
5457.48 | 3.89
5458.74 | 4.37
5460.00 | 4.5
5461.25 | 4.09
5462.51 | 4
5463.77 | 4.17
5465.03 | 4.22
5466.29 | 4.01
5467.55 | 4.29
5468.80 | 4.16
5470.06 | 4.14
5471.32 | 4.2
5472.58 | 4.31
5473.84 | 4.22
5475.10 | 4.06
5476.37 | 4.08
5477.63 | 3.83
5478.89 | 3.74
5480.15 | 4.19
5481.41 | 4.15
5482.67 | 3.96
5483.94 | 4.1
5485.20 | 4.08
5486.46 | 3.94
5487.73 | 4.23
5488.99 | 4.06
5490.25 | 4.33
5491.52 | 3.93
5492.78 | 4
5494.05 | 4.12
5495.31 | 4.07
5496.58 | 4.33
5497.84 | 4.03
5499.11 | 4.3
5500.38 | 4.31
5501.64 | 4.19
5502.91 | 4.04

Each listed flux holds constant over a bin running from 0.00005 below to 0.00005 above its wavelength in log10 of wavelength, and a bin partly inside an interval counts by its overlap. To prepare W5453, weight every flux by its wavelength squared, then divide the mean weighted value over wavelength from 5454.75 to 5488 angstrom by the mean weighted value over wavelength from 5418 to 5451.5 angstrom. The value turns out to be 1.02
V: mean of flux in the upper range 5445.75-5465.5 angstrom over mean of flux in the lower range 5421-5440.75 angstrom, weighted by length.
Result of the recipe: 1.0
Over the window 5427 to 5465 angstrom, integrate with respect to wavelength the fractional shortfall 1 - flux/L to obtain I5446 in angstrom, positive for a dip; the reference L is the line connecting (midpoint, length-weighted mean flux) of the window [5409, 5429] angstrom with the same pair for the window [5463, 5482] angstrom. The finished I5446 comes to 0.11 angstrom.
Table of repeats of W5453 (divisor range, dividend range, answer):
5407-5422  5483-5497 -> 1.03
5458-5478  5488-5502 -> 1.01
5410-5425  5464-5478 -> 1.03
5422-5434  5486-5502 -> 1.04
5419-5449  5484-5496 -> 1.02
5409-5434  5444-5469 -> 1.02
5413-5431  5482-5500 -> 1.03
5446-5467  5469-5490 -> 1.01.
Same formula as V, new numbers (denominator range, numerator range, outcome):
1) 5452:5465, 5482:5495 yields 0.98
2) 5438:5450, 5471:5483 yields 0.99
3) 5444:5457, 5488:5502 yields 1.03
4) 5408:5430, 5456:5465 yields 1.01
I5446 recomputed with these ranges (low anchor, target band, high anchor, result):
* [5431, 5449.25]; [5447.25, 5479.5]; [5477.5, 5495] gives -0.20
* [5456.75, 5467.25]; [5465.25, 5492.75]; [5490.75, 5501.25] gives 0.35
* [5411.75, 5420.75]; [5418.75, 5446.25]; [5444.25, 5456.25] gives -0.45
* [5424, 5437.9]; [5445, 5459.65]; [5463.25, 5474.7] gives 0.17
